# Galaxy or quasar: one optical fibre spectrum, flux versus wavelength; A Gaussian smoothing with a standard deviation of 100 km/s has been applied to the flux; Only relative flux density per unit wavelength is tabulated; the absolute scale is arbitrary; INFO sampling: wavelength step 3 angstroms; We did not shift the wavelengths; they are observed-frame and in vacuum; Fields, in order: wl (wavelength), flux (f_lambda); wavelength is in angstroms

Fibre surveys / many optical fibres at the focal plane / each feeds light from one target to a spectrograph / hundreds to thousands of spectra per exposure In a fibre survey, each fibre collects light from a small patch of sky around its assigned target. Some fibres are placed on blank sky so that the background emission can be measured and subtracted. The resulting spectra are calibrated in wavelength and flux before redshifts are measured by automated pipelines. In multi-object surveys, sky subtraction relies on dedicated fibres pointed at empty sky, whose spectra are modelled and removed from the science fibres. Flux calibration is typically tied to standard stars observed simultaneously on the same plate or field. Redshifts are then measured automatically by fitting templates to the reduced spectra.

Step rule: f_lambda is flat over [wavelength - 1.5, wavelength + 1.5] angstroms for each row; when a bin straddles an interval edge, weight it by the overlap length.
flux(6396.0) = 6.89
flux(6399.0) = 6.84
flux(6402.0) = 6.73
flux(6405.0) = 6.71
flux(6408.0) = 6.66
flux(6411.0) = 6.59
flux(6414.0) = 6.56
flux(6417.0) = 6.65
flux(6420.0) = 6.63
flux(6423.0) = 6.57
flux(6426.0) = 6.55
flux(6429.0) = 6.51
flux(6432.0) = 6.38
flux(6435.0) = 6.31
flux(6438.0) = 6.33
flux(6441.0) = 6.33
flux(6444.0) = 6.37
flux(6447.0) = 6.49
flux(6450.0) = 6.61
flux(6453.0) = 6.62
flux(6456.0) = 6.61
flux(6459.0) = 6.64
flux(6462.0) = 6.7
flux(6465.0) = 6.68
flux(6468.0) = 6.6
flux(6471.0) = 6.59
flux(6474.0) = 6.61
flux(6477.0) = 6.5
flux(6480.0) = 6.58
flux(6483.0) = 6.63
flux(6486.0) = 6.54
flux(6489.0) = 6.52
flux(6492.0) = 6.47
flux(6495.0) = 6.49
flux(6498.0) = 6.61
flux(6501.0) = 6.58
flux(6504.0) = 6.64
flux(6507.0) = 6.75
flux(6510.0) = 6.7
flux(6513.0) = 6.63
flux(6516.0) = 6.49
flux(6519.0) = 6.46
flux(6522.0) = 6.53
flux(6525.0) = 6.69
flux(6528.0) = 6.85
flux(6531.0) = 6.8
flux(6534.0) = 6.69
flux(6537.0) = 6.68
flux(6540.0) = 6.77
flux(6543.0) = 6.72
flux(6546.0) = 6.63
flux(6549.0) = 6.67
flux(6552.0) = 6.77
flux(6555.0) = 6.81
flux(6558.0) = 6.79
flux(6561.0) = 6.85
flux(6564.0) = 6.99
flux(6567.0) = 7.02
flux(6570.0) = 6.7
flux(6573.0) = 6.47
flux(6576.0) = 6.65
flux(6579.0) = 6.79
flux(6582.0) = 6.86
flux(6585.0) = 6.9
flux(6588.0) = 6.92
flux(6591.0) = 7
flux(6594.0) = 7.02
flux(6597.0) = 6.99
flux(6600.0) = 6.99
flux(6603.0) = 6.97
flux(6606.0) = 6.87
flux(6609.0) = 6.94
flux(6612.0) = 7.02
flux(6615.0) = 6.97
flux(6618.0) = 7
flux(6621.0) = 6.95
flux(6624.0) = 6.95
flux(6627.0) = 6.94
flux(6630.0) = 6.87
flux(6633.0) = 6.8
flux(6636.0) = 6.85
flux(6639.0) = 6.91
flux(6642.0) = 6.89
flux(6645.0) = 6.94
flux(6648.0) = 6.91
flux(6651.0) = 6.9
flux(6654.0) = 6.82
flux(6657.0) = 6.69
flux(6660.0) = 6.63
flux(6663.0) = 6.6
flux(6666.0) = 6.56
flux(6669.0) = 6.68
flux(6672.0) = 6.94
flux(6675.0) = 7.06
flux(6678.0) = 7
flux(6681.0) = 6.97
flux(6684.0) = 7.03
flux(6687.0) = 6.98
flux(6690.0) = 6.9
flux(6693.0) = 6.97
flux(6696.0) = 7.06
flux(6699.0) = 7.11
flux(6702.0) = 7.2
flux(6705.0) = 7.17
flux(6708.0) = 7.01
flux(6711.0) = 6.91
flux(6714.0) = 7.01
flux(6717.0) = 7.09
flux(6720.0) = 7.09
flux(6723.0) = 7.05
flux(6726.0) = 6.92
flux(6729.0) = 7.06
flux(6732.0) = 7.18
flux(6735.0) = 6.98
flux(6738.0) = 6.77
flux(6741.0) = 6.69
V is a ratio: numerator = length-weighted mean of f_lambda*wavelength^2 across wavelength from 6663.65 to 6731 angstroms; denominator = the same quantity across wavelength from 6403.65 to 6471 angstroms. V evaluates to 1.2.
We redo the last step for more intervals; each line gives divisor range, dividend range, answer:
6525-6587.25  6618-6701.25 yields 1.05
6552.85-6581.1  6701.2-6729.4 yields 1.09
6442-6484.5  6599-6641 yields 1.10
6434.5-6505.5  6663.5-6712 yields 1.14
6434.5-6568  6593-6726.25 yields 1.10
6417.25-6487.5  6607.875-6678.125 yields 1.11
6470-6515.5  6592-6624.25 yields 1.10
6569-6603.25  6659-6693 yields 1.03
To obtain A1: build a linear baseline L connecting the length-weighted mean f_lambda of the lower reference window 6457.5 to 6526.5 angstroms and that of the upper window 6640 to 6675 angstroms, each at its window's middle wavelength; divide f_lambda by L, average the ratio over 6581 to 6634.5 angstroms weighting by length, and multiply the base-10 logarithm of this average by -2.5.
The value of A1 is -0.03 mag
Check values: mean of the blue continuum 6.59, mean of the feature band 6.94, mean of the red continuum 6.79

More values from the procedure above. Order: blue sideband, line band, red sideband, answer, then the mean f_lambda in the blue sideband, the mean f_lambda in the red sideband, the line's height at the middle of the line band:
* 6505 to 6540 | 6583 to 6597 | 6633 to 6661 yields -0.03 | 6.67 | 6.84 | 6.76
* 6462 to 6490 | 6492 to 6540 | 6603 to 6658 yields 0.01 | 6.59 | 6.9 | 6.67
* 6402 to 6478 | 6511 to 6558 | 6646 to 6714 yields 0.00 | 6.56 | 6.92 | 6.7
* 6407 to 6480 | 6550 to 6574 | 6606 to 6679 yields -0.01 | 6.55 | 6.87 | 6.74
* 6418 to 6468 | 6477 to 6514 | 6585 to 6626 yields 0.01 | 6.52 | 6.97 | 6.67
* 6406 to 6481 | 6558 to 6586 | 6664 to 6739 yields -0.01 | 6.55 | 6.99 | 6.77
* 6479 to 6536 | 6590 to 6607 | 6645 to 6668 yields -0.04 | 6.61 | 6.74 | 6.69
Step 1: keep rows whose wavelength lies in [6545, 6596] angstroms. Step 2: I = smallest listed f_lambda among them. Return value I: 6.47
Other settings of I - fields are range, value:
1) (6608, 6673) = 6.56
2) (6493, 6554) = 6.46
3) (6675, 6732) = 6.9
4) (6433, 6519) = 6.31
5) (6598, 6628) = 6.87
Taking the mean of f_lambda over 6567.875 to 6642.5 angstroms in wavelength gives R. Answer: 6.89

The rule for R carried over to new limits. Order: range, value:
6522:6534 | 6.74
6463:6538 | 6.61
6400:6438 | 6.56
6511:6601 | 6.77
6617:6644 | 6.91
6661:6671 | 6.63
